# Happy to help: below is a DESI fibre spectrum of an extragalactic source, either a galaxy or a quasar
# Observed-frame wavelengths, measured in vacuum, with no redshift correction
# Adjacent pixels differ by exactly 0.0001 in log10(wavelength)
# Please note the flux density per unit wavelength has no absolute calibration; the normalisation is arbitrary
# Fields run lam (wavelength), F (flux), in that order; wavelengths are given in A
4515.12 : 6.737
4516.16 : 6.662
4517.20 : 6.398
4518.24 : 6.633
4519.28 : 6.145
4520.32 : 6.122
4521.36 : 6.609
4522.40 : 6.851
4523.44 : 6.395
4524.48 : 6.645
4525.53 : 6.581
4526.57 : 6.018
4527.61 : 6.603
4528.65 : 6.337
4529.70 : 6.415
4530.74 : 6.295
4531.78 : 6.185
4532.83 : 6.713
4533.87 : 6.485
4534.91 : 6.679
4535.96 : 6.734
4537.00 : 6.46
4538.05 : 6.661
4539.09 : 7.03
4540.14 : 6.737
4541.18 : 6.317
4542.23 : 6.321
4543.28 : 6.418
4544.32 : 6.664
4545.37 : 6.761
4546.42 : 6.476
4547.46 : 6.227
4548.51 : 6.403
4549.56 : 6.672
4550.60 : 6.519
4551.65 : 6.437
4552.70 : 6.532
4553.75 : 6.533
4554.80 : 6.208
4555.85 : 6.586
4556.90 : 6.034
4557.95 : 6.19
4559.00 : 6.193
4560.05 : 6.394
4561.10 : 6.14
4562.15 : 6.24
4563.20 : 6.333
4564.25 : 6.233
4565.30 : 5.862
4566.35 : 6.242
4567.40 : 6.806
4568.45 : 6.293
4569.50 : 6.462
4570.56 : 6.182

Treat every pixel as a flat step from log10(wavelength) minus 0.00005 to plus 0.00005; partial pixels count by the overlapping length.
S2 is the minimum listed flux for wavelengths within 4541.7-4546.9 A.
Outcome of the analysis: 6.321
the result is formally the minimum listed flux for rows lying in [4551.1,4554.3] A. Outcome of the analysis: 6.437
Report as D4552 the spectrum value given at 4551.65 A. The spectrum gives 6.437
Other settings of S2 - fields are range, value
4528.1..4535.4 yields 6.185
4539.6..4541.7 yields 6.317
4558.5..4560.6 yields 6.193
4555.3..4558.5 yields 6.034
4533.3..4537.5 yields 6.46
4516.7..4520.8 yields 6.122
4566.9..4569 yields 6.293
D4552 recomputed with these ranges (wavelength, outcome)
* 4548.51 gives 6.403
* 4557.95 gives 6.19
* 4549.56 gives 6.672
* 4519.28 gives 6.145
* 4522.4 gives 6.851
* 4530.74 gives 6.295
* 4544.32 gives 6.664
